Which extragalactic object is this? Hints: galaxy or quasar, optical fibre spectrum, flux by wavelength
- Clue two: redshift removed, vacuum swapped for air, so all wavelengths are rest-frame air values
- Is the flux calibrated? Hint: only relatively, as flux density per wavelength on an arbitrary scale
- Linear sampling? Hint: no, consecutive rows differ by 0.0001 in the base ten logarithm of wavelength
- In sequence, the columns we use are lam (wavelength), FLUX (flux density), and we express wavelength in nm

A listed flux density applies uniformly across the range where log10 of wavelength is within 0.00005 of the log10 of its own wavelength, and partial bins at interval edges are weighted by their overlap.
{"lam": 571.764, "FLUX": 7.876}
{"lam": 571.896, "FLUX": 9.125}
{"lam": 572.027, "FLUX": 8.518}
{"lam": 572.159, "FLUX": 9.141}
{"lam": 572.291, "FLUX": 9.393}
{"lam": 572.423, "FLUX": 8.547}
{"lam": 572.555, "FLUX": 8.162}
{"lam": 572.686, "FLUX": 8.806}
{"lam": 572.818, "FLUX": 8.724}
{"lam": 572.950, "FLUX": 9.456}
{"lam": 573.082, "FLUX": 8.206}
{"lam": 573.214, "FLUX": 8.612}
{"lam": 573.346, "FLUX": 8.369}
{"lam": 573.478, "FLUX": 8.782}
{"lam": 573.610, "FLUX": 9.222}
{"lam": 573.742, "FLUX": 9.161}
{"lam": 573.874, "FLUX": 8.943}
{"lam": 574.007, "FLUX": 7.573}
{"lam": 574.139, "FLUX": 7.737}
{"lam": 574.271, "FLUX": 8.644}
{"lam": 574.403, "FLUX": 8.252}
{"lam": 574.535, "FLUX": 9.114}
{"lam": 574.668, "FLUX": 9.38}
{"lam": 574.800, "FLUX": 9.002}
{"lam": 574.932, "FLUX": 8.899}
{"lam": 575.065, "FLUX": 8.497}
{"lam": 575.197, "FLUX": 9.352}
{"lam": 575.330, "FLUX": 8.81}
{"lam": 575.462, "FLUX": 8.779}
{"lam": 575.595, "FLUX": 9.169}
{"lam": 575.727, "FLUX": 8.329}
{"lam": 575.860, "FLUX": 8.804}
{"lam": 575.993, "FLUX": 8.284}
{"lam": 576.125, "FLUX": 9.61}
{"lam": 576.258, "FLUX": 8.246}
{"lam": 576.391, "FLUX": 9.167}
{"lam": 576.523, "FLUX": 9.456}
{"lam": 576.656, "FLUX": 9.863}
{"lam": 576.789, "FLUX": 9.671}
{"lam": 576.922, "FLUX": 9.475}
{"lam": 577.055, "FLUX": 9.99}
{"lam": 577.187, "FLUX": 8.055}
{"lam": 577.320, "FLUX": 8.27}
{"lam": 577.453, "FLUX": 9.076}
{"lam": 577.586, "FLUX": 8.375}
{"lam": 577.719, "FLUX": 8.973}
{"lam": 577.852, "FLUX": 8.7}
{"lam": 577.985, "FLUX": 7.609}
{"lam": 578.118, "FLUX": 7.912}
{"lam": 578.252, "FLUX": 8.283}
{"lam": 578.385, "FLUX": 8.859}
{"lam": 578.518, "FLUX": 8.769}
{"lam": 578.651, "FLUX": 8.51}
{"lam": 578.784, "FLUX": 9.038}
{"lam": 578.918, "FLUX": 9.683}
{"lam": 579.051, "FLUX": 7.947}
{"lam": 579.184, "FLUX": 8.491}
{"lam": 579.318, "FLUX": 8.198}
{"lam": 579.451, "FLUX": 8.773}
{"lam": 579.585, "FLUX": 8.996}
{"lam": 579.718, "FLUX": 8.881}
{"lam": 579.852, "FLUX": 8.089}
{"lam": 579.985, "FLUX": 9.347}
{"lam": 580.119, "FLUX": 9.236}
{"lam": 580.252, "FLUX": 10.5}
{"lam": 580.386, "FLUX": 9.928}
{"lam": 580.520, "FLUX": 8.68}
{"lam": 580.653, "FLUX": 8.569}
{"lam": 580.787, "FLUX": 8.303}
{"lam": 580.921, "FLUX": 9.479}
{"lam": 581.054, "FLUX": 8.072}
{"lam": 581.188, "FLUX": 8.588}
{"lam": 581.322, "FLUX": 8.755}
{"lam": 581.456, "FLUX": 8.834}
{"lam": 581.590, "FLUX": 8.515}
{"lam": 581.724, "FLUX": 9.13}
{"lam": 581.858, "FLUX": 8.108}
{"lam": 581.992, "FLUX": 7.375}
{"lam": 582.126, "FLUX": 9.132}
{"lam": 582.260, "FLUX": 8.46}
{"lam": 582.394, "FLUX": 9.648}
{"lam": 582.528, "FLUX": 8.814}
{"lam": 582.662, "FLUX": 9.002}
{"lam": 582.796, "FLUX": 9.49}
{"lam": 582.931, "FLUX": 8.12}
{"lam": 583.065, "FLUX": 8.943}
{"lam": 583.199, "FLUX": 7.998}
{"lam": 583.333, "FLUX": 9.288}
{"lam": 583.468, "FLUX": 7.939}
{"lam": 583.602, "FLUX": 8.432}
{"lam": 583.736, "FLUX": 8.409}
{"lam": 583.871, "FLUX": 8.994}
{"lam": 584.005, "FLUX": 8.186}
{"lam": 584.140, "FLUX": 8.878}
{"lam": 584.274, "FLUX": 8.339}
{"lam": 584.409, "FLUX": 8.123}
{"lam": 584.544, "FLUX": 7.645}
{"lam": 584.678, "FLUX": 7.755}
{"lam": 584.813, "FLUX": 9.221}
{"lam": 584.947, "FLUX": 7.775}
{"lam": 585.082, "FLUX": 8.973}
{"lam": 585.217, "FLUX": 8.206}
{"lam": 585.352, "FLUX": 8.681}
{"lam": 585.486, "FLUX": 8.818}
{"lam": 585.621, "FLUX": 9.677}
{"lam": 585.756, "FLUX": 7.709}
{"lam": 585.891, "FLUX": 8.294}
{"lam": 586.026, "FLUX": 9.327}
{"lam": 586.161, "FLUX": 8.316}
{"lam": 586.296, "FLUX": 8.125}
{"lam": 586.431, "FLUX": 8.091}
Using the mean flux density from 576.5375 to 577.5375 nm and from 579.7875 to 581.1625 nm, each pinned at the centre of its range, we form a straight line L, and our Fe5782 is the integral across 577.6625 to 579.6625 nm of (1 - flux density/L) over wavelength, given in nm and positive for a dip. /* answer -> 0.12 nm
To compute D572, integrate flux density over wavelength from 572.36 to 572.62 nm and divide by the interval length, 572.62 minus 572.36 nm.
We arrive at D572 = 8.35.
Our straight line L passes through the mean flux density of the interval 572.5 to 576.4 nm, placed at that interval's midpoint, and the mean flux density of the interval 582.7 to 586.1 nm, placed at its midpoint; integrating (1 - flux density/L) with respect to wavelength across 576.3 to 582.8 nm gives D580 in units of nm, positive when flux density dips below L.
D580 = -0.15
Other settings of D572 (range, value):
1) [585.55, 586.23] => 8.66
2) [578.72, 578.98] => 9.33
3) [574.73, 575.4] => 8.92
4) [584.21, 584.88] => 8.21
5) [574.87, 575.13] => 8.68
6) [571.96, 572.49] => 8.9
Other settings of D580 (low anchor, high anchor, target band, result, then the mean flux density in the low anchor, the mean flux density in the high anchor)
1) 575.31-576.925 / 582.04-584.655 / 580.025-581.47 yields -0.04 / 9.04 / 8.6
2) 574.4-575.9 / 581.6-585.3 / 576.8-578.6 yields 0.02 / 8.89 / 8.53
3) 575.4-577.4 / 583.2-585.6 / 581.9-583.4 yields -0.03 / 9.01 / 8.46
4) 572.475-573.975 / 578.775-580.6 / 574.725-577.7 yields -0.04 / 8.74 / 8.98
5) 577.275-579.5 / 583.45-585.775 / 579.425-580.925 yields -0.09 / 8.56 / 8.46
